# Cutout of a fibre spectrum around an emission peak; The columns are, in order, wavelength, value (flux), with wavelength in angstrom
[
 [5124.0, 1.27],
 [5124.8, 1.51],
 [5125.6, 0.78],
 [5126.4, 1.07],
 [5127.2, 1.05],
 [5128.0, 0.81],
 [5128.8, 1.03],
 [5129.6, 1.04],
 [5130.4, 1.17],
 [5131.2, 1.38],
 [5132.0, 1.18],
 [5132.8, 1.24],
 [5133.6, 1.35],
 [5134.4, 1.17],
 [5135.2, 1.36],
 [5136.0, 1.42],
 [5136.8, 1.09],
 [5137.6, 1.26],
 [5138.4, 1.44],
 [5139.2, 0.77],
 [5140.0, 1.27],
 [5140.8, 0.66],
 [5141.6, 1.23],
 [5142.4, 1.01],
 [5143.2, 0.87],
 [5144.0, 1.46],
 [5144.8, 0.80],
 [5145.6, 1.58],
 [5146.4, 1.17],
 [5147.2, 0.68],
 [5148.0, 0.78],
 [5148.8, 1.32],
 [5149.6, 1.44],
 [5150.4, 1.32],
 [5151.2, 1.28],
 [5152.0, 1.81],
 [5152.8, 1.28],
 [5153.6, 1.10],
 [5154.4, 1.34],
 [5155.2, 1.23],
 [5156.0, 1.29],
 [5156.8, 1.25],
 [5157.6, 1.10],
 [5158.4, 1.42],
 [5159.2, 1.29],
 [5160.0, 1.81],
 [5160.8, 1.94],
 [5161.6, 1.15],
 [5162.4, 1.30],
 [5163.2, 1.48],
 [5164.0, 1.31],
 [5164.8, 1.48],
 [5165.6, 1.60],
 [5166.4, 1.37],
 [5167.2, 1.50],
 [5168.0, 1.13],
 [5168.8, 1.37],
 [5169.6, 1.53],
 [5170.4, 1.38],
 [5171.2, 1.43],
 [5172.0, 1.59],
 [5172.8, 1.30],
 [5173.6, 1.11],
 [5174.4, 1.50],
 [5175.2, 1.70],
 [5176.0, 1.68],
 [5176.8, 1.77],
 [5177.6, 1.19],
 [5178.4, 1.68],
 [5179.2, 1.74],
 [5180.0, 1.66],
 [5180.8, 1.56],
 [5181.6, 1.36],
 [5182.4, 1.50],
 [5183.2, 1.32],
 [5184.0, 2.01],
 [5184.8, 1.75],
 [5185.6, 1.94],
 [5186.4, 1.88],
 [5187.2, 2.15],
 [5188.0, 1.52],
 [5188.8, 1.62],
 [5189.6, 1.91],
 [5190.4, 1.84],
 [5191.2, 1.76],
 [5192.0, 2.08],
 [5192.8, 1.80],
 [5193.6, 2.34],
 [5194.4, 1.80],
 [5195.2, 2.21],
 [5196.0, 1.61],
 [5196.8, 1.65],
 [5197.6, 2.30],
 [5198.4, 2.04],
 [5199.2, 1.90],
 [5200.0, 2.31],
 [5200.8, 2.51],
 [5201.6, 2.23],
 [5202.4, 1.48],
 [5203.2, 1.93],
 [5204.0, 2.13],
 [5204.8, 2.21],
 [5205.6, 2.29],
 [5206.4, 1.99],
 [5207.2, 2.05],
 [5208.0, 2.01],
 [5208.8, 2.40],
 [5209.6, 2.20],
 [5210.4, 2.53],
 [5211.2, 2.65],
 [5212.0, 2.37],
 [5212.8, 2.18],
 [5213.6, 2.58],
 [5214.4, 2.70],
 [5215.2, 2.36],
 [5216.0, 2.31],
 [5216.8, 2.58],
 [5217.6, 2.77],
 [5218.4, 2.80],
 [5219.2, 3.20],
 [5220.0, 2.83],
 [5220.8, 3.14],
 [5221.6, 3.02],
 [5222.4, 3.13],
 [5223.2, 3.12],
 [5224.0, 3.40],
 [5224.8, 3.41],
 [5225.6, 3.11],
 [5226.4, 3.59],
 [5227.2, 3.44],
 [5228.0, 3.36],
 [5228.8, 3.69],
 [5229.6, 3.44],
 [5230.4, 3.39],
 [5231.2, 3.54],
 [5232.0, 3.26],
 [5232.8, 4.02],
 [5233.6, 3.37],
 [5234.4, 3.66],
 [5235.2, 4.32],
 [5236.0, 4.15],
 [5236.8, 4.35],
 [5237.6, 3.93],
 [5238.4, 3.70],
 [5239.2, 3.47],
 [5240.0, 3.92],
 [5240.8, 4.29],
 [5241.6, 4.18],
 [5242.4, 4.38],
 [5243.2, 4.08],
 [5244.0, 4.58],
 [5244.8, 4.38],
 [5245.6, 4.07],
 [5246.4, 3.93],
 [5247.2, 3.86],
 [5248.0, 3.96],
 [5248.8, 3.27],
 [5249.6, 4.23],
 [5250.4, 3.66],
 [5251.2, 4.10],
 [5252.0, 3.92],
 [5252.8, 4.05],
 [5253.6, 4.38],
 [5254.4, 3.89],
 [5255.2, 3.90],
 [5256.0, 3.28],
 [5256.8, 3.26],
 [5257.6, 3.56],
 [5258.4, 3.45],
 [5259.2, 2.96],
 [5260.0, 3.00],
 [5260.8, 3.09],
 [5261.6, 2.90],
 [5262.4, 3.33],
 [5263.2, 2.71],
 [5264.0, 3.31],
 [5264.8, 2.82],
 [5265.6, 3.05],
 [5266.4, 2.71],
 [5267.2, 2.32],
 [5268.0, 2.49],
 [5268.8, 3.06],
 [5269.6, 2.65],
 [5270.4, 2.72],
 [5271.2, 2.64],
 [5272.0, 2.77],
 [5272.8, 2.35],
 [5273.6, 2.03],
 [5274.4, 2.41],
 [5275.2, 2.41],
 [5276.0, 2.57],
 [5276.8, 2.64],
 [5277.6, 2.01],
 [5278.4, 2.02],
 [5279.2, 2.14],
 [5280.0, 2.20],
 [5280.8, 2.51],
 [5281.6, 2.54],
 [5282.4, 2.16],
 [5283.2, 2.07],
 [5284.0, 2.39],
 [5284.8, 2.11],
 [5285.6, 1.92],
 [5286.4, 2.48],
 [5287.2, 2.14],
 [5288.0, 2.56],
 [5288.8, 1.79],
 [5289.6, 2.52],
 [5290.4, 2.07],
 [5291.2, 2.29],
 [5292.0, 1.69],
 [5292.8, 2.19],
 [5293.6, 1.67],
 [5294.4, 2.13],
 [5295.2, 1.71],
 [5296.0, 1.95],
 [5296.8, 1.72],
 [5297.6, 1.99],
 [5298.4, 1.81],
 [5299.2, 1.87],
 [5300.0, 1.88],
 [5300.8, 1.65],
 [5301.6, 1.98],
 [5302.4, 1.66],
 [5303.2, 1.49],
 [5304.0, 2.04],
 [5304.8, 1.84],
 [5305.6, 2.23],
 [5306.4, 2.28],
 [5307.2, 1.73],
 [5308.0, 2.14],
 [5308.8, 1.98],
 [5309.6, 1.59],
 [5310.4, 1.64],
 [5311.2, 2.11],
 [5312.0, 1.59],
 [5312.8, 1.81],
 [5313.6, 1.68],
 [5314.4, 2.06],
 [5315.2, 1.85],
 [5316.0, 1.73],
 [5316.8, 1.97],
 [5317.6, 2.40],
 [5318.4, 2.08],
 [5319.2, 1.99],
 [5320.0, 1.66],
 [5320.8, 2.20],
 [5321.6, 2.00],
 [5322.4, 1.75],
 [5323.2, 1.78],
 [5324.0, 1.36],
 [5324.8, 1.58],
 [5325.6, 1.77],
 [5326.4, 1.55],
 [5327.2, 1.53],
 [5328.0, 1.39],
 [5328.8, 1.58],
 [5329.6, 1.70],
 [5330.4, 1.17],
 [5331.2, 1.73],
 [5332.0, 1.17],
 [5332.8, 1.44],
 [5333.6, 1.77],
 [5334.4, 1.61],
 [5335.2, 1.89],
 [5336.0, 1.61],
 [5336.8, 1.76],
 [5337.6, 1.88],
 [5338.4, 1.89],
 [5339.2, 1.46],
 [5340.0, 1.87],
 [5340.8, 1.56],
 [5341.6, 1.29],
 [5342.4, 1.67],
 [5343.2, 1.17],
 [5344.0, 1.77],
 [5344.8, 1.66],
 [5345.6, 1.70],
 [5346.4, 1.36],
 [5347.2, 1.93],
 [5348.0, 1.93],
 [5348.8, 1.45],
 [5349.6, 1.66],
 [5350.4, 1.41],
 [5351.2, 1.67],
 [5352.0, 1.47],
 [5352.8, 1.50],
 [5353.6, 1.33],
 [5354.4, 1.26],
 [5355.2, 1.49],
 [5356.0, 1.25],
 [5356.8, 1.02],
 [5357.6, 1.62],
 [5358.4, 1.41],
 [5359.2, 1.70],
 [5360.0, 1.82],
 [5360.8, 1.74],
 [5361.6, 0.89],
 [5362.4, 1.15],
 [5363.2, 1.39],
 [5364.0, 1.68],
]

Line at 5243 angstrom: C IV 1549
